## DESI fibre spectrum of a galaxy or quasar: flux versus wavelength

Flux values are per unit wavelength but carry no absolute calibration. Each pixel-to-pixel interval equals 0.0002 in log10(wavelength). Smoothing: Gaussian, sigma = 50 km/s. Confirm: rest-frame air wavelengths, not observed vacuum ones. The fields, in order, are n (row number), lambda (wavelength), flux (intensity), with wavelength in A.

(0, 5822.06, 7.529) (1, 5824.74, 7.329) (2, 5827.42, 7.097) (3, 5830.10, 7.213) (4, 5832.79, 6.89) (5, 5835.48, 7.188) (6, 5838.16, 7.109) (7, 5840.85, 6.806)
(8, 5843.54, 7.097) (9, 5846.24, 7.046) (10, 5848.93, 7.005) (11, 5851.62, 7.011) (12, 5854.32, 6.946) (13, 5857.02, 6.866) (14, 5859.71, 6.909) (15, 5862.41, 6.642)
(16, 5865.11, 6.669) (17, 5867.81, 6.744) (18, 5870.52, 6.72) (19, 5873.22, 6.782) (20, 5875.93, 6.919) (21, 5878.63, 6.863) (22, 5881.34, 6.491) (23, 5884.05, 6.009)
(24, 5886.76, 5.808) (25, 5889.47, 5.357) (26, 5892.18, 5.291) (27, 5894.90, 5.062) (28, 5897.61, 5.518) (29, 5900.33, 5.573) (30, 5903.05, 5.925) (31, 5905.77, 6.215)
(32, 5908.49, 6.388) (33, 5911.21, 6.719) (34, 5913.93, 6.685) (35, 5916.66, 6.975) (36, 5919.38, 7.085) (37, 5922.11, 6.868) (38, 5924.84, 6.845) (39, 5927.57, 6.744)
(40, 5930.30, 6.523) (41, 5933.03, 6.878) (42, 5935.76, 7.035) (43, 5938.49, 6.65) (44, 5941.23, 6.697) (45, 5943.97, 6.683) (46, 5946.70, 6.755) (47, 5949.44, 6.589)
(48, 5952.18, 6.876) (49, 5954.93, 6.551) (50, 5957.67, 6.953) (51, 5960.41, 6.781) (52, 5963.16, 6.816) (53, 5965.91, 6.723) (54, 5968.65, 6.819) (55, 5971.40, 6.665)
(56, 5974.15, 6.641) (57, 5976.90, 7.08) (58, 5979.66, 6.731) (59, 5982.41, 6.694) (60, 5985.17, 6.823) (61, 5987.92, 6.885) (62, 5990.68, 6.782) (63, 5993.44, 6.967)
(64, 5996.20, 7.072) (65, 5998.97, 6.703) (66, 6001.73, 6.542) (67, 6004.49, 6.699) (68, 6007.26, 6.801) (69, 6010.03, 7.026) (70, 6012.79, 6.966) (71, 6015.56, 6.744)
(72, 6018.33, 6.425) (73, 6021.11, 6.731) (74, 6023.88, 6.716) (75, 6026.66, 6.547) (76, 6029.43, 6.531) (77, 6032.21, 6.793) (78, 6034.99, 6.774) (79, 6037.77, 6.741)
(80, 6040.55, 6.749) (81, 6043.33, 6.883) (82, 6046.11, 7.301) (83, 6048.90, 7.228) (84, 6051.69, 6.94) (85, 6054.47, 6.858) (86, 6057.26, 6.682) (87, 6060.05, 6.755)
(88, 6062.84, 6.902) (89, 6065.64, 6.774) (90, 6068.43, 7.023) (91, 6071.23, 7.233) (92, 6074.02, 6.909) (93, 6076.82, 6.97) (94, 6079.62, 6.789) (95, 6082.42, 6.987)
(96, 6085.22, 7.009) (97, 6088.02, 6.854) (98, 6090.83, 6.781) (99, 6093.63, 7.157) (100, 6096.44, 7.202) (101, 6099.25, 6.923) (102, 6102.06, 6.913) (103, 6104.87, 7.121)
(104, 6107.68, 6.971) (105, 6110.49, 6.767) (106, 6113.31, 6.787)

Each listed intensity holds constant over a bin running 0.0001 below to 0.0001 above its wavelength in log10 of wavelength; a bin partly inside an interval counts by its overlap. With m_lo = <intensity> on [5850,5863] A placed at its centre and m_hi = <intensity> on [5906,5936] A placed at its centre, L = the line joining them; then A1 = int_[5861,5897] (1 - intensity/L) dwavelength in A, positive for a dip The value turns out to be 3.19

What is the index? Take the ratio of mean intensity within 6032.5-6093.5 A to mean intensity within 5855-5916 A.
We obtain 1.10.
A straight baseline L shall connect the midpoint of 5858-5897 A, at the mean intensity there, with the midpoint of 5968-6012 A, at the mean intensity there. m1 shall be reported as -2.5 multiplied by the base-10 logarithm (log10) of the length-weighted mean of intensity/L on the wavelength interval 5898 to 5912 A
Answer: 0.06 mag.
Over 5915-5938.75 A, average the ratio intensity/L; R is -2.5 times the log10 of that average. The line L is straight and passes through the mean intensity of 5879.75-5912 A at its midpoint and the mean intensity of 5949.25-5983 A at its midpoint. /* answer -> -0.10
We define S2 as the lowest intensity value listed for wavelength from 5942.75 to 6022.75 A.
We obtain 6.425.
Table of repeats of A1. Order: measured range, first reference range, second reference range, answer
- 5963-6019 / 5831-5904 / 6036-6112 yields -0.27 A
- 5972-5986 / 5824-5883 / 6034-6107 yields 0.29 A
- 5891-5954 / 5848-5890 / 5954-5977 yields 2.30 A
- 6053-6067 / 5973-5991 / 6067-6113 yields 0.26 A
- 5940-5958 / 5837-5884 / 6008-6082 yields 0.33 A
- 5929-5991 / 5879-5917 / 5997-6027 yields -3.62 A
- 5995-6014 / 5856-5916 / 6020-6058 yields -0.35 A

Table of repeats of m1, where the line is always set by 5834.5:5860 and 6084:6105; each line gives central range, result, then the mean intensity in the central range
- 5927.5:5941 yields 0.04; 6.76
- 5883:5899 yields 0.26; 5.5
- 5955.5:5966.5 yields 0.03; 6.81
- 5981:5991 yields 0.03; 6.8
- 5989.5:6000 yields 0.02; 6.88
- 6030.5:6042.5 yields 0.04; 6.76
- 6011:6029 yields 0.05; 6.69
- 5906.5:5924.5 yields 0.04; 6.77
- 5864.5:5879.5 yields 0.03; 6.79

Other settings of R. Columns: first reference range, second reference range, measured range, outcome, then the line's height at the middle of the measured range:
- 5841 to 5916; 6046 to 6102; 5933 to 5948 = -0.03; 6.59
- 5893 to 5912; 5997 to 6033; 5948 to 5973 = -0.07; 6.31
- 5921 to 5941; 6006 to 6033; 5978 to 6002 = -0.01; 6.75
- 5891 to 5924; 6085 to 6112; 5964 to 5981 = -0.05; 6.47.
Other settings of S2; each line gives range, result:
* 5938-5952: 6.589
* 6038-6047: 6.749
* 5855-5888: 5.808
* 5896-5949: 5.518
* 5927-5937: 6.523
